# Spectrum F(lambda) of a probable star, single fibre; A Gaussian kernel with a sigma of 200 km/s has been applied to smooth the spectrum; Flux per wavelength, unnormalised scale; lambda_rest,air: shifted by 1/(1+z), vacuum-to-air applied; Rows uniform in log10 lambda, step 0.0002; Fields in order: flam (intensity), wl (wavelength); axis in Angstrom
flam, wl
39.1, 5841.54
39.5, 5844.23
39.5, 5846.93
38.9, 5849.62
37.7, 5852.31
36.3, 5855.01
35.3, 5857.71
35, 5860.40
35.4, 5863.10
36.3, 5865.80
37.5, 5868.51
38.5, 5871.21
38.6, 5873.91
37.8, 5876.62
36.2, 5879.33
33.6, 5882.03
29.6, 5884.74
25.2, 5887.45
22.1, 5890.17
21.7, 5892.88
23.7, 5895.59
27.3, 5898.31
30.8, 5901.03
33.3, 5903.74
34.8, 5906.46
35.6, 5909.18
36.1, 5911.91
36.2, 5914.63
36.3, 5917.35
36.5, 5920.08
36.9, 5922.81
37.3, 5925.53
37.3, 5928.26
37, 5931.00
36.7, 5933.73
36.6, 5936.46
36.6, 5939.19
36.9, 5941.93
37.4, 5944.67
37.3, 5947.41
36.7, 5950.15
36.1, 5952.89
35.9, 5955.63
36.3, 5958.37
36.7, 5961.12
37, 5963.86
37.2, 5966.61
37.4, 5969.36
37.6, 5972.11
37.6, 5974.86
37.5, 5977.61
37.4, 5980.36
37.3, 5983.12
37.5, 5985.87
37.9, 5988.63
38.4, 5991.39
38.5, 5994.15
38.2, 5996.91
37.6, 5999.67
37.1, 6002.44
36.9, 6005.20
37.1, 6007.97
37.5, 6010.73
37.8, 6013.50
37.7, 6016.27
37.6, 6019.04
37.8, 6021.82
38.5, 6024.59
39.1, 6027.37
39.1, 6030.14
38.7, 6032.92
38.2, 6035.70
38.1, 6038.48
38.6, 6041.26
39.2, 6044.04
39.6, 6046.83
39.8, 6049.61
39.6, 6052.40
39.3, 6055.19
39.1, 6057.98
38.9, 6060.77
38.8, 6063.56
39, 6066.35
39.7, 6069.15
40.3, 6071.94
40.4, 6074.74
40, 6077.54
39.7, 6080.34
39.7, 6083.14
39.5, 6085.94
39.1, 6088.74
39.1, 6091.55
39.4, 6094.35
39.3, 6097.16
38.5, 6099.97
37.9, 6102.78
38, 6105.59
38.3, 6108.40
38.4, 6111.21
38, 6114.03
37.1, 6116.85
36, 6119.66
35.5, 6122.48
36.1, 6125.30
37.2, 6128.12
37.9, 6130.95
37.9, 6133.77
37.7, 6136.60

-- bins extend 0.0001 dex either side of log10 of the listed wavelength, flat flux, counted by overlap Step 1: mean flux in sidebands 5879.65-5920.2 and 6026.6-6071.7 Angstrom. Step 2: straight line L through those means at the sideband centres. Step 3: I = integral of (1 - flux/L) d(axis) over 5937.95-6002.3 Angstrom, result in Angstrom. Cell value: -4.8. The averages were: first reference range 30.8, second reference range 39.1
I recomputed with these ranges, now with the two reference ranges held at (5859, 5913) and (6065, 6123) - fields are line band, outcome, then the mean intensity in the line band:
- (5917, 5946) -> -2.63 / 36.9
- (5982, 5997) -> -1.00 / 38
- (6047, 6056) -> -0.51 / 39.6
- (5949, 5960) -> -0.55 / 36.3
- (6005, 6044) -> -1.58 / 38.1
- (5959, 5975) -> -1.05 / 37.2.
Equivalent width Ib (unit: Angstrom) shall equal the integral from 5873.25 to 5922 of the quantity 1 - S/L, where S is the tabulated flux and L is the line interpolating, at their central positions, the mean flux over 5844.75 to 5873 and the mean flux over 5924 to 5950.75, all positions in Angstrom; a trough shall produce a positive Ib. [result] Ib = 6.7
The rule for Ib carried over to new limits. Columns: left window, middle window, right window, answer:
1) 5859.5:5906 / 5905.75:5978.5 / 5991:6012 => -4.1 Angstrom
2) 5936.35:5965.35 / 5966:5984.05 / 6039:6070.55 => -0.1 Angstrom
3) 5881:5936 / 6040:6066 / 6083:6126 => -1.8 Angstrom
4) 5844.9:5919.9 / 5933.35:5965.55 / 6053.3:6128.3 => -1.2 Angstrom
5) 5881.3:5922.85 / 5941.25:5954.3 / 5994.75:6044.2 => -1.2 Angstrom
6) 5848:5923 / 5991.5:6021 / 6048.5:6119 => -0.6 Angstrom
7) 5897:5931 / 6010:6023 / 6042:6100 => 0.1 Angstrom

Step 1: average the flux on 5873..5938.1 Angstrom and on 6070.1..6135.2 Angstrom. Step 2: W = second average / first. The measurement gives 1.16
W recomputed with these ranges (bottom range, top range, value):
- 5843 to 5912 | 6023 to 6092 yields 1.17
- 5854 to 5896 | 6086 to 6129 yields 1.15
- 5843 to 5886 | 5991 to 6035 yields 1.04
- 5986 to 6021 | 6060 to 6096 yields 1.05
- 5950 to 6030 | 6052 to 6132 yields 1.03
